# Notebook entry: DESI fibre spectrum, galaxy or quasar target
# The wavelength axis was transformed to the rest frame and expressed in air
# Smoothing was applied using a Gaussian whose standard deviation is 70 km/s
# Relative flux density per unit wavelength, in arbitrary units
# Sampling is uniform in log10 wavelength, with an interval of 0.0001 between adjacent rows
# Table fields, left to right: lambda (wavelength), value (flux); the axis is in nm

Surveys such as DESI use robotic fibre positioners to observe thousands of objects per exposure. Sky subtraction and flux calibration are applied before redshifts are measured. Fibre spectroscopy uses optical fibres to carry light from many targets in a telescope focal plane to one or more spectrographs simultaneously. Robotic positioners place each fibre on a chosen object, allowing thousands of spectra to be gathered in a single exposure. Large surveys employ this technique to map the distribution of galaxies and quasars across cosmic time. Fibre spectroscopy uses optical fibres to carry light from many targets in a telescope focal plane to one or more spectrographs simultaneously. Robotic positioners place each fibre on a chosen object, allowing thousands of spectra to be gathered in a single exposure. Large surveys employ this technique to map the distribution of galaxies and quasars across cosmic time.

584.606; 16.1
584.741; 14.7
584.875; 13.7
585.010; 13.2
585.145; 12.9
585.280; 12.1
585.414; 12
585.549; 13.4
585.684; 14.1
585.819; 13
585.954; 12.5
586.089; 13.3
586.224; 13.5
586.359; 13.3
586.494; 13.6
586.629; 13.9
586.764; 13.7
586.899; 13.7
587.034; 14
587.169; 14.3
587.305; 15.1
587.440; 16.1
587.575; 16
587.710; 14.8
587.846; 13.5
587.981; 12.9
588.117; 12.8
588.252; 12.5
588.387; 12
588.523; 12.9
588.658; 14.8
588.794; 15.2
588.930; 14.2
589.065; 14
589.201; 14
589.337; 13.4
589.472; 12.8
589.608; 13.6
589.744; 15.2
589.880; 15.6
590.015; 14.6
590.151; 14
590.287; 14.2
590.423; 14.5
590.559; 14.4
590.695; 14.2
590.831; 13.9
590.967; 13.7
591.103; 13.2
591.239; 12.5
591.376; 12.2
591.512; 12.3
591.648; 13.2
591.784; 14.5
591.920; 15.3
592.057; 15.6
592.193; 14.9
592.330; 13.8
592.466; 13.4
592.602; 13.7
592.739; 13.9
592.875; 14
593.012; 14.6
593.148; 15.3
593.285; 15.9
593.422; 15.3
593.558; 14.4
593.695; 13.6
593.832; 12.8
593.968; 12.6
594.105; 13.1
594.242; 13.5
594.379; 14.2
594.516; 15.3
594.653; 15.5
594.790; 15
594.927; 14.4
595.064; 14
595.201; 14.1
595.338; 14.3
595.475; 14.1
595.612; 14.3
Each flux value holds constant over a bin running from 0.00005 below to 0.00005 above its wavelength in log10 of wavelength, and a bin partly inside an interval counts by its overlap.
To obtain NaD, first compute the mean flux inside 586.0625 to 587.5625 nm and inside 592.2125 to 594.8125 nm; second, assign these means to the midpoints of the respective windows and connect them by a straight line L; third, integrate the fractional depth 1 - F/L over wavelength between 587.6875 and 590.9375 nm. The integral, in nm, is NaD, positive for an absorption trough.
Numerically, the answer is 0.060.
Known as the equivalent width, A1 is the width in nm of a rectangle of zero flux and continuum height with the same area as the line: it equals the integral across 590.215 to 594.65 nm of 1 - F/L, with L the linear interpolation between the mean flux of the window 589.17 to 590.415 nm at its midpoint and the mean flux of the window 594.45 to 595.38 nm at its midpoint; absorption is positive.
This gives 0.13 nm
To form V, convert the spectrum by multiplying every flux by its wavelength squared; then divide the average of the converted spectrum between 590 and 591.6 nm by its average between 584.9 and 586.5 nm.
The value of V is 1.1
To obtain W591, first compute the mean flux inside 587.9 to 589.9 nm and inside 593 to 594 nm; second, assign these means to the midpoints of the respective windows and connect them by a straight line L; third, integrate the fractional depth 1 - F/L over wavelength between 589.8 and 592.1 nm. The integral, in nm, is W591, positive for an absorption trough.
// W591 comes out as 0.000 nm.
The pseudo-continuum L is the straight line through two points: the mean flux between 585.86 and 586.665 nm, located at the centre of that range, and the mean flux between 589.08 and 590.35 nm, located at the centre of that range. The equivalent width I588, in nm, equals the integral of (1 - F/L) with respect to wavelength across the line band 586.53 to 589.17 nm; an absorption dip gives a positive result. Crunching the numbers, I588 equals -0.06 nm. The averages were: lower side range 13.3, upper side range 14.1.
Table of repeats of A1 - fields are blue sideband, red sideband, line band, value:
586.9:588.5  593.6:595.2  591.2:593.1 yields 0.01 nm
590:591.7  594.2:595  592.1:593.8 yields -0.02 nm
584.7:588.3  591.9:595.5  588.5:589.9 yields -0.03 nm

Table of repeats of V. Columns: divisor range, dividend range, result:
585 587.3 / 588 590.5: 1.05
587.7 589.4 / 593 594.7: 1.07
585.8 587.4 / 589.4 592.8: 1.03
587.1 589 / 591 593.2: 1.00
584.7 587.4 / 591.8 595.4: 1.09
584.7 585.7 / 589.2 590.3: 1.09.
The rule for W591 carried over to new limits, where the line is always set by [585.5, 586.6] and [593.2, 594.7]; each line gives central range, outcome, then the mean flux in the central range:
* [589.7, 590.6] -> -0.056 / 14.6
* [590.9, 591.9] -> 0.052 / 13.2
